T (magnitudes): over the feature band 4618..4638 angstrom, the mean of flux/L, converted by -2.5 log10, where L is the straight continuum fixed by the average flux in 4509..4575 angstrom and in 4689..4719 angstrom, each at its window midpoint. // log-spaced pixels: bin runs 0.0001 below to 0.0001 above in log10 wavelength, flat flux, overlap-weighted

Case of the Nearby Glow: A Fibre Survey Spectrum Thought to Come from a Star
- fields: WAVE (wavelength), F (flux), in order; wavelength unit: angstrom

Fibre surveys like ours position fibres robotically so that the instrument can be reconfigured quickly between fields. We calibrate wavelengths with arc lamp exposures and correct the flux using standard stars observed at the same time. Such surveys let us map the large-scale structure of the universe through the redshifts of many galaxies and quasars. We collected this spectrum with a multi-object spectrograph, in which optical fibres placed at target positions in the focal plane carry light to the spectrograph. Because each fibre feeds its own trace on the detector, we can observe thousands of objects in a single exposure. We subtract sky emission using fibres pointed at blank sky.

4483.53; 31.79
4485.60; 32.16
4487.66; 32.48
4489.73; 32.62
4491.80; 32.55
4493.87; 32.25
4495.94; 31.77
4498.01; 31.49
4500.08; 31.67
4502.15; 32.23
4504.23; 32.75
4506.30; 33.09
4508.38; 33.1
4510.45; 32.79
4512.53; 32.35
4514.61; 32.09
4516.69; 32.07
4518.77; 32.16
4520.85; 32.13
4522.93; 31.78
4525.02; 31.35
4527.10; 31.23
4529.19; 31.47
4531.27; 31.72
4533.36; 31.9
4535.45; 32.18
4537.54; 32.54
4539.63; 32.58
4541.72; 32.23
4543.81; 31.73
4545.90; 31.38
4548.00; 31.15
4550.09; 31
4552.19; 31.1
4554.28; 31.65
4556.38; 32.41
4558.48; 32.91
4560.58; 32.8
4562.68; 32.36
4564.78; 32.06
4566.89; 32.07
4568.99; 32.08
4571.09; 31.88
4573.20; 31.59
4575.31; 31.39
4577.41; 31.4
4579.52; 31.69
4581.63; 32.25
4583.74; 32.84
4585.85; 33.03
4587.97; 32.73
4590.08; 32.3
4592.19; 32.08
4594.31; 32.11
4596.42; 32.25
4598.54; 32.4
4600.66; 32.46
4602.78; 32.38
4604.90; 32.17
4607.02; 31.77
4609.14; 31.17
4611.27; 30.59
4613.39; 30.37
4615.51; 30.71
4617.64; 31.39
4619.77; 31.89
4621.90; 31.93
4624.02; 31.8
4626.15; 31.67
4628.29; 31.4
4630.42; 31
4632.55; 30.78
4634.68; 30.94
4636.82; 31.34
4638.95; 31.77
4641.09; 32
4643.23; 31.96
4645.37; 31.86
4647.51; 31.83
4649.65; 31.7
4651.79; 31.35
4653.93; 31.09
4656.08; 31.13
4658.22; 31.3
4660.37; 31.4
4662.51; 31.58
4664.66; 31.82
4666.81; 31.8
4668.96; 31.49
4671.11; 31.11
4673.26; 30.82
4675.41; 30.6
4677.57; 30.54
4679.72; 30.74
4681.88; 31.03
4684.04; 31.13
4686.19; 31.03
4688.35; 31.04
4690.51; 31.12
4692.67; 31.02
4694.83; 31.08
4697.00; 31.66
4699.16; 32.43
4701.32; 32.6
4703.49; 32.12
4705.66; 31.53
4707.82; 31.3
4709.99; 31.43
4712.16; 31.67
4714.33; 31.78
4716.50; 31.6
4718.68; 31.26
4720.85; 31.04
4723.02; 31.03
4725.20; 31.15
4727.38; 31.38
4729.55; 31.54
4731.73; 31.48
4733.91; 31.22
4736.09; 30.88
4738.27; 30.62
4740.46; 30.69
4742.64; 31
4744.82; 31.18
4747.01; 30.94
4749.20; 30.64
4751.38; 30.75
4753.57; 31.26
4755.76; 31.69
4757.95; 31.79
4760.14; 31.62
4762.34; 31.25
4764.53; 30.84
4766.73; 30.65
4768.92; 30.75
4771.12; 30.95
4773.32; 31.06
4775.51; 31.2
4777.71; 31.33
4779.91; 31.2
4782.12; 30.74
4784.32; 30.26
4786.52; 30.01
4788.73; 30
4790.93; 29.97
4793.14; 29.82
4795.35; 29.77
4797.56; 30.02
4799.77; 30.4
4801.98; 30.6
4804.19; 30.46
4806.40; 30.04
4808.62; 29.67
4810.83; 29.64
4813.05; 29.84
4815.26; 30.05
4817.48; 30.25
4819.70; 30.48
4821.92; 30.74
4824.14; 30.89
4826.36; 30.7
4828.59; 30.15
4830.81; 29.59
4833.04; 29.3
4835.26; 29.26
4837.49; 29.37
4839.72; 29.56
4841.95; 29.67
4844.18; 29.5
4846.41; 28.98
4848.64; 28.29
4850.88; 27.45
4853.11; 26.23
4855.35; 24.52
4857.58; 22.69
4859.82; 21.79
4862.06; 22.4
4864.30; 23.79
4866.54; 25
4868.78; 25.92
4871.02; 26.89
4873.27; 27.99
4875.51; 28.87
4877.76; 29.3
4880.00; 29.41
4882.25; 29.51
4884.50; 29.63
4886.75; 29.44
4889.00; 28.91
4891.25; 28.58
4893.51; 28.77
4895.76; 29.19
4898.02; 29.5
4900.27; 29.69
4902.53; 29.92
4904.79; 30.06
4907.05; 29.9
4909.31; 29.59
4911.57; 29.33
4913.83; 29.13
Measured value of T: 0.01 mag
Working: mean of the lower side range 32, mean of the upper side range 31.6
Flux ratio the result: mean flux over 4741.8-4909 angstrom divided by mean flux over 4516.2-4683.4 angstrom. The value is 0.9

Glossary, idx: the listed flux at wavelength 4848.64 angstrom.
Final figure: 28.29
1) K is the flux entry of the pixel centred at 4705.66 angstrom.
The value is 31.53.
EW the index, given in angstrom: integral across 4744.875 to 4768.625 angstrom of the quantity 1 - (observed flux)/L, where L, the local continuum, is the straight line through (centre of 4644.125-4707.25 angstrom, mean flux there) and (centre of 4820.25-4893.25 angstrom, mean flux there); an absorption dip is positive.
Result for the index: -1.0 angstrom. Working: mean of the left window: 31.4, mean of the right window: 28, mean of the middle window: 31.1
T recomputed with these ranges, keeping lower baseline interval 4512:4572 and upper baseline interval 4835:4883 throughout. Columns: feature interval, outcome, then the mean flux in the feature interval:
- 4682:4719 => -0.07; 31.5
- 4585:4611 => -0.04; 32.2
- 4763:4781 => -0.10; 31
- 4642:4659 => -0.04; 31.5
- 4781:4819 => -0.08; 30.1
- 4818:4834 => -0.10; 30.3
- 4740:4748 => -0.08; 31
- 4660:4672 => -0.05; 31.6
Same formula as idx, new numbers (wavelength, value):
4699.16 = 32.43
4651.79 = 31.35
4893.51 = 28.77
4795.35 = 29.77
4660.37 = 31.4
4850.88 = 27.45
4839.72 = 29.56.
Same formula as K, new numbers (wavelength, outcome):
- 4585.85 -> 33.03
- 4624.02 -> 31.8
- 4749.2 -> 30.64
